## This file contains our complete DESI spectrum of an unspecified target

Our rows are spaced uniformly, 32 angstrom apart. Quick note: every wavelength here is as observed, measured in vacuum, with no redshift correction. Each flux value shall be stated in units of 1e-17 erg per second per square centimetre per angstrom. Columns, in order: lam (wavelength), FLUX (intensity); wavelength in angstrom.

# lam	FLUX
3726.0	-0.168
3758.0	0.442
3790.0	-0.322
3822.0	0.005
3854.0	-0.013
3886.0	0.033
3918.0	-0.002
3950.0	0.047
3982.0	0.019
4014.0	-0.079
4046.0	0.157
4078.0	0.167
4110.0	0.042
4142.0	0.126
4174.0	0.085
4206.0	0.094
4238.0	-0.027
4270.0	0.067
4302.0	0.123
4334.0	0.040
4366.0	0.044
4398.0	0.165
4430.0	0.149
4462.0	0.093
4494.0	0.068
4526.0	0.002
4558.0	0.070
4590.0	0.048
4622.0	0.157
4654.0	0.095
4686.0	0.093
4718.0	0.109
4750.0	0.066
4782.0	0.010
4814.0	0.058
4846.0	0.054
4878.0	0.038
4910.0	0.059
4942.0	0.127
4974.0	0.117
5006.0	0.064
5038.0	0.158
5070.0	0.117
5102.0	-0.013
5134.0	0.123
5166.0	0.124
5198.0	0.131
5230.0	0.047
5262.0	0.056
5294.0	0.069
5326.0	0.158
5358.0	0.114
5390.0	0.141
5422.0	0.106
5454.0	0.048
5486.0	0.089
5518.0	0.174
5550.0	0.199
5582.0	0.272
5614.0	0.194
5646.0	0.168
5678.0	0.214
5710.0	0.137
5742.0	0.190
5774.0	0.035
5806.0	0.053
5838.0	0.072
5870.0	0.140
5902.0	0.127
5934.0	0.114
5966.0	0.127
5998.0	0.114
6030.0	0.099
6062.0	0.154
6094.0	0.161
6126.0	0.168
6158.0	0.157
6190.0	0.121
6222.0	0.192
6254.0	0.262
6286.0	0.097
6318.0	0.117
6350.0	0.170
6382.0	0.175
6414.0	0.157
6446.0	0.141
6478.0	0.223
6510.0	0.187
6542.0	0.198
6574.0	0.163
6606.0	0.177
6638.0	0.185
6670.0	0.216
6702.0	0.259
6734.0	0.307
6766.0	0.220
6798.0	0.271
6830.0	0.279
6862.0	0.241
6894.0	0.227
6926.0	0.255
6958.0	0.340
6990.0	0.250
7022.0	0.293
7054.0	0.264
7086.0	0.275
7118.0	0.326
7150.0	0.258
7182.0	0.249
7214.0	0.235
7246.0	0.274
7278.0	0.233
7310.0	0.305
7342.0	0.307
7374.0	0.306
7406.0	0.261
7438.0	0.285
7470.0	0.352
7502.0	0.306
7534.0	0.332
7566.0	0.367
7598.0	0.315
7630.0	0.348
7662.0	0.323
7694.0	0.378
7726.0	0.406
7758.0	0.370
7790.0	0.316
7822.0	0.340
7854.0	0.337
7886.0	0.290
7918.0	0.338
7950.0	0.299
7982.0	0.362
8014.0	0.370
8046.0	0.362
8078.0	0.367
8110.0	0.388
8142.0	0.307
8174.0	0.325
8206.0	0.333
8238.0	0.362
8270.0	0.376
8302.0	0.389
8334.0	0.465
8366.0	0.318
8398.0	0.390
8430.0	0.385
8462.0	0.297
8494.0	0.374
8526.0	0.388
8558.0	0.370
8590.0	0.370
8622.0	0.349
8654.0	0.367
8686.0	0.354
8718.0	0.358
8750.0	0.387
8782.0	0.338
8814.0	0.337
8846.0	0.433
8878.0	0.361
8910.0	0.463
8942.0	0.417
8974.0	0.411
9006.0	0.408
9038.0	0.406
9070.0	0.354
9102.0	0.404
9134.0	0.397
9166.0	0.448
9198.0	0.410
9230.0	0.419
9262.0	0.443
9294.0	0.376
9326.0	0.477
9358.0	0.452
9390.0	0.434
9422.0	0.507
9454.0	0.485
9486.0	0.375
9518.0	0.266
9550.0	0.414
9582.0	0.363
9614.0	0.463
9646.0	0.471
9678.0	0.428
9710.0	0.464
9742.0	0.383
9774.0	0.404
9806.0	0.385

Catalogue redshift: 0.68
